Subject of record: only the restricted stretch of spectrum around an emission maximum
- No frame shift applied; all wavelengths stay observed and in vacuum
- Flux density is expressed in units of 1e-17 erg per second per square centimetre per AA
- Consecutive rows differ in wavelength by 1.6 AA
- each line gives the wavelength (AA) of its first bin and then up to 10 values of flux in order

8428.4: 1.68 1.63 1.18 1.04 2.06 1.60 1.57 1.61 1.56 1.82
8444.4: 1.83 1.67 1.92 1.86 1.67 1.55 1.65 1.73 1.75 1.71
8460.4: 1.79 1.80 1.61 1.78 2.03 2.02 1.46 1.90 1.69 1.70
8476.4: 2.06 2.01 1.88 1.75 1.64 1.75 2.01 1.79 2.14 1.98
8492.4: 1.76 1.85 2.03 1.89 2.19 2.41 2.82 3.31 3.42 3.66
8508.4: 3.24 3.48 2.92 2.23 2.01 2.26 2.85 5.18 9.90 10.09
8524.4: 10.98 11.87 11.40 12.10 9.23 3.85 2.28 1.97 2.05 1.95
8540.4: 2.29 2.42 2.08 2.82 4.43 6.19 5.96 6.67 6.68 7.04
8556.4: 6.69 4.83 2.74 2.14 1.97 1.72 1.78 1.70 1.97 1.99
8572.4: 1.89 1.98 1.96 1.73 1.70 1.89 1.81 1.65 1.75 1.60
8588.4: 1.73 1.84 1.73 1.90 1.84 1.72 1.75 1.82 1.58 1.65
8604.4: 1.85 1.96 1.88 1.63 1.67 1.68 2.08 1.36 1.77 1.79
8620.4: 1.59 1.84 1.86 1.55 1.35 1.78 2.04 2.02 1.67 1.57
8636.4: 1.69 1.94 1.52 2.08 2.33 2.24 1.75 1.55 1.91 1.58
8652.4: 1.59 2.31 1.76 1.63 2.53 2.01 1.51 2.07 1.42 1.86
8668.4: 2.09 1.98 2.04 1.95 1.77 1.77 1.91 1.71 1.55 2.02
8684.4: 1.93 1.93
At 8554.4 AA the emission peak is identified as [N II]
